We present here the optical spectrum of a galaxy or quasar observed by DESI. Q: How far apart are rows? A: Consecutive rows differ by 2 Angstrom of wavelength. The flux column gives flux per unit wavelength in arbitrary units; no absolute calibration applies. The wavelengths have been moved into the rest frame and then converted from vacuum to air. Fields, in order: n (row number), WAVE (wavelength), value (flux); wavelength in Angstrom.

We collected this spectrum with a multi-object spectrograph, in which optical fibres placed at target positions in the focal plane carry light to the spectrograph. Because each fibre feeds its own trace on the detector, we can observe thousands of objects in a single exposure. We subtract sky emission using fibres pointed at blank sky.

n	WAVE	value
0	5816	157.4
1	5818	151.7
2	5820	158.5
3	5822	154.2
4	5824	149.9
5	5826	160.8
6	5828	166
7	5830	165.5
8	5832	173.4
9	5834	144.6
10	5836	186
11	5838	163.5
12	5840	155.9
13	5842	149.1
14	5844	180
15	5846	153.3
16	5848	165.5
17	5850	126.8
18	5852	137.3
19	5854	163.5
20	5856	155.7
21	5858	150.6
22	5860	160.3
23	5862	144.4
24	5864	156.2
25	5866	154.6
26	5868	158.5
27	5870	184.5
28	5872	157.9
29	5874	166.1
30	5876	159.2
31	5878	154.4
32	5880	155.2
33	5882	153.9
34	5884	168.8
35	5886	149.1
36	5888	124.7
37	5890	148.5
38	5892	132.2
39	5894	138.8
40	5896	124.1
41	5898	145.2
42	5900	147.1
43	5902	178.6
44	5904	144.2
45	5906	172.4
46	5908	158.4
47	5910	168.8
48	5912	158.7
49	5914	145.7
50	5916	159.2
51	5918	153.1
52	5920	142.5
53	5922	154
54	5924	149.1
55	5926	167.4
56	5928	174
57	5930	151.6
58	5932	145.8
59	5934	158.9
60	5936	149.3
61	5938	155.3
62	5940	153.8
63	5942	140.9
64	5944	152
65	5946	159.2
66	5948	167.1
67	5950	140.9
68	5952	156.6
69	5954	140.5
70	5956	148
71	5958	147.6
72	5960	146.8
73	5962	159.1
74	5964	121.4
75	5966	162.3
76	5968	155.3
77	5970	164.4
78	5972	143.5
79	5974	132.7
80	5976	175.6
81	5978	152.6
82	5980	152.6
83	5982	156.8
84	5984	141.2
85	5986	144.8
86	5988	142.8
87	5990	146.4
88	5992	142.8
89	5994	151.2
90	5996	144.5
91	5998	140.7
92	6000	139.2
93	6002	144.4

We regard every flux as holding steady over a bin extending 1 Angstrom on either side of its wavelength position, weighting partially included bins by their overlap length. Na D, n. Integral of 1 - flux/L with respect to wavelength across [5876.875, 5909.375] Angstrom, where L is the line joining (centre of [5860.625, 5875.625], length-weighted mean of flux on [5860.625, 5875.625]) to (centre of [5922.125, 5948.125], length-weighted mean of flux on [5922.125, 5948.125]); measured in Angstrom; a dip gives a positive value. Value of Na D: 1.7 Angstrom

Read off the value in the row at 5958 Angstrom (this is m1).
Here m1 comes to 147.6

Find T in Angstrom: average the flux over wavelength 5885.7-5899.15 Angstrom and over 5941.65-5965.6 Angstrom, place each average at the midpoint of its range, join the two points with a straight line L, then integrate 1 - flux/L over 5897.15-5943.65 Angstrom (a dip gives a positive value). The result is -4.2 Angstrom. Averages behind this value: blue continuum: 137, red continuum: 149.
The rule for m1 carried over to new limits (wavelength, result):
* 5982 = 156.8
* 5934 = 158.9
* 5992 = 142.8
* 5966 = 162.3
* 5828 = 166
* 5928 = 174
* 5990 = 146.4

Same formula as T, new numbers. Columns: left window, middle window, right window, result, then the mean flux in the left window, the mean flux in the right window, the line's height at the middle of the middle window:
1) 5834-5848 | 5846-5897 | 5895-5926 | 2.4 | 163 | 154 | 159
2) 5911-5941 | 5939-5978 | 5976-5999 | 0.1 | 155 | 148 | 151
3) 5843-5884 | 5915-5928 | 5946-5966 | -0.3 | 157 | 149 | 152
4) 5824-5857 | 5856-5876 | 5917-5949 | -0.2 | 159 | 155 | 158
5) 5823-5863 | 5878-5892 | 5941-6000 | 0.5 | 158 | 149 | 155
